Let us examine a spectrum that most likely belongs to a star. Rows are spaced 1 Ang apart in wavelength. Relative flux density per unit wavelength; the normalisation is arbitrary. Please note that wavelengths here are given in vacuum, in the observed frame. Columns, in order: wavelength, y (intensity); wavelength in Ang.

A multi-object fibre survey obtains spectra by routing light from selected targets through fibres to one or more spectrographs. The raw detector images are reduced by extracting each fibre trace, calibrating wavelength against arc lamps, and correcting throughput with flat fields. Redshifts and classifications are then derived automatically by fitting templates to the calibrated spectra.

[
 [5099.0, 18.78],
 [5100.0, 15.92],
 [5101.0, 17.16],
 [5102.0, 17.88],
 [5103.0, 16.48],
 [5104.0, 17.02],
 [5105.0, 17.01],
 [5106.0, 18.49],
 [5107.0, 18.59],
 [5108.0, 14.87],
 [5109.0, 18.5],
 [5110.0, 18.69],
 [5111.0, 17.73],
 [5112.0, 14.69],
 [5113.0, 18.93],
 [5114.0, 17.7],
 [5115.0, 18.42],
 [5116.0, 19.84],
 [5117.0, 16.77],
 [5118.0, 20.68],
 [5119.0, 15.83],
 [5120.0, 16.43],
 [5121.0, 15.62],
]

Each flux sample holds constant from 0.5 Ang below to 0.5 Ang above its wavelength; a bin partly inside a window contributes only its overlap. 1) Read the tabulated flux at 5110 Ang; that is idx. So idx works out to 18.69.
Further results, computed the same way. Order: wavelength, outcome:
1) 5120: 16.43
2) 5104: 17.02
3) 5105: 17.01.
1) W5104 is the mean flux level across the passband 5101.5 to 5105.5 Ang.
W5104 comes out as 17.1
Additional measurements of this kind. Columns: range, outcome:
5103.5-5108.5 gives 17.2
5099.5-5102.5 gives 17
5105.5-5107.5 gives 18.5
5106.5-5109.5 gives 17.3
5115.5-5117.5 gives 18.3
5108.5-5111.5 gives 18.3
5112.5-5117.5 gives 18.3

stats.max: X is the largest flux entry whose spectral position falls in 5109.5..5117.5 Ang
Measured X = 19.84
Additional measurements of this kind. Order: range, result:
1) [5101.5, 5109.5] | 18.59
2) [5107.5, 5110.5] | 18.69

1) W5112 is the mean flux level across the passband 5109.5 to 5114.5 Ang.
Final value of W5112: 17.5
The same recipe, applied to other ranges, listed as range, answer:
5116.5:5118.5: 18.7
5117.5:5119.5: 18.3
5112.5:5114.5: 18.3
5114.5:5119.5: 18.3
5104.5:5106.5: 17.8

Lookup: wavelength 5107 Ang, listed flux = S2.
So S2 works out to 18.59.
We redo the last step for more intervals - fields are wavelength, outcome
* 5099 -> 18.78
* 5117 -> 16.77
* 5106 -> 18.49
